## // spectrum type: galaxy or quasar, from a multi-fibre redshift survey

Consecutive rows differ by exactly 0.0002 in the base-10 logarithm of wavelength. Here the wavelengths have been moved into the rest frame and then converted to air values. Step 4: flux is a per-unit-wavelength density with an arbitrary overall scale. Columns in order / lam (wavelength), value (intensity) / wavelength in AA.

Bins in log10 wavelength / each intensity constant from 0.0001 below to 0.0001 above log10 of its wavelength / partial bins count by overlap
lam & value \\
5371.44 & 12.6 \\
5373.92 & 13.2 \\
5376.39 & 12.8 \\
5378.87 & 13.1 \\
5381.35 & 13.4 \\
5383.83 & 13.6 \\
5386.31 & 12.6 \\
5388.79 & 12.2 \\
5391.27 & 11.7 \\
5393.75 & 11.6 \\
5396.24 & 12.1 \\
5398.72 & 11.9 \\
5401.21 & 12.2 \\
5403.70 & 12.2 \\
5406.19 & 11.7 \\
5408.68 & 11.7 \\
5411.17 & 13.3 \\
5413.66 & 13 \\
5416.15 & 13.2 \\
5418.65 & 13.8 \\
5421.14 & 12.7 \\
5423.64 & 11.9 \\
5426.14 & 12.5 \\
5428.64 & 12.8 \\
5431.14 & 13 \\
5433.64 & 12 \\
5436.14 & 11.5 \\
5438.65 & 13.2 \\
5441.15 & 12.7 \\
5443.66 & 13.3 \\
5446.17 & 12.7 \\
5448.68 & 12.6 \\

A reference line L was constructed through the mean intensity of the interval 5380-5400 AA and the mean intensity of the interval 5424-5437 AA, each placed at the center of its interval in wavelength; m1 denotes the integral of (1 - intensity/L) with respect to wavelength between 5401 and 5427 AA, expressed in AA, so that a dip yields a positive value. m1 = -0.4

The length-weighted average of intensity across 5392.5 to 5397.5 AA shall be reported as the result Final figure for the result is 11.9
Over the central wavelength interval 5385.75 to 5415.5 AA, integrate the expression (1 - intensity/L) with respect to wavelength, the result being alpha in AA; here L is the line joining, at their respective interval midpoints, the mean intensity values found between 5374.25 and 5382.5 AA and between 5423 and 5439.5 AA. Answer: 1.4 AA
